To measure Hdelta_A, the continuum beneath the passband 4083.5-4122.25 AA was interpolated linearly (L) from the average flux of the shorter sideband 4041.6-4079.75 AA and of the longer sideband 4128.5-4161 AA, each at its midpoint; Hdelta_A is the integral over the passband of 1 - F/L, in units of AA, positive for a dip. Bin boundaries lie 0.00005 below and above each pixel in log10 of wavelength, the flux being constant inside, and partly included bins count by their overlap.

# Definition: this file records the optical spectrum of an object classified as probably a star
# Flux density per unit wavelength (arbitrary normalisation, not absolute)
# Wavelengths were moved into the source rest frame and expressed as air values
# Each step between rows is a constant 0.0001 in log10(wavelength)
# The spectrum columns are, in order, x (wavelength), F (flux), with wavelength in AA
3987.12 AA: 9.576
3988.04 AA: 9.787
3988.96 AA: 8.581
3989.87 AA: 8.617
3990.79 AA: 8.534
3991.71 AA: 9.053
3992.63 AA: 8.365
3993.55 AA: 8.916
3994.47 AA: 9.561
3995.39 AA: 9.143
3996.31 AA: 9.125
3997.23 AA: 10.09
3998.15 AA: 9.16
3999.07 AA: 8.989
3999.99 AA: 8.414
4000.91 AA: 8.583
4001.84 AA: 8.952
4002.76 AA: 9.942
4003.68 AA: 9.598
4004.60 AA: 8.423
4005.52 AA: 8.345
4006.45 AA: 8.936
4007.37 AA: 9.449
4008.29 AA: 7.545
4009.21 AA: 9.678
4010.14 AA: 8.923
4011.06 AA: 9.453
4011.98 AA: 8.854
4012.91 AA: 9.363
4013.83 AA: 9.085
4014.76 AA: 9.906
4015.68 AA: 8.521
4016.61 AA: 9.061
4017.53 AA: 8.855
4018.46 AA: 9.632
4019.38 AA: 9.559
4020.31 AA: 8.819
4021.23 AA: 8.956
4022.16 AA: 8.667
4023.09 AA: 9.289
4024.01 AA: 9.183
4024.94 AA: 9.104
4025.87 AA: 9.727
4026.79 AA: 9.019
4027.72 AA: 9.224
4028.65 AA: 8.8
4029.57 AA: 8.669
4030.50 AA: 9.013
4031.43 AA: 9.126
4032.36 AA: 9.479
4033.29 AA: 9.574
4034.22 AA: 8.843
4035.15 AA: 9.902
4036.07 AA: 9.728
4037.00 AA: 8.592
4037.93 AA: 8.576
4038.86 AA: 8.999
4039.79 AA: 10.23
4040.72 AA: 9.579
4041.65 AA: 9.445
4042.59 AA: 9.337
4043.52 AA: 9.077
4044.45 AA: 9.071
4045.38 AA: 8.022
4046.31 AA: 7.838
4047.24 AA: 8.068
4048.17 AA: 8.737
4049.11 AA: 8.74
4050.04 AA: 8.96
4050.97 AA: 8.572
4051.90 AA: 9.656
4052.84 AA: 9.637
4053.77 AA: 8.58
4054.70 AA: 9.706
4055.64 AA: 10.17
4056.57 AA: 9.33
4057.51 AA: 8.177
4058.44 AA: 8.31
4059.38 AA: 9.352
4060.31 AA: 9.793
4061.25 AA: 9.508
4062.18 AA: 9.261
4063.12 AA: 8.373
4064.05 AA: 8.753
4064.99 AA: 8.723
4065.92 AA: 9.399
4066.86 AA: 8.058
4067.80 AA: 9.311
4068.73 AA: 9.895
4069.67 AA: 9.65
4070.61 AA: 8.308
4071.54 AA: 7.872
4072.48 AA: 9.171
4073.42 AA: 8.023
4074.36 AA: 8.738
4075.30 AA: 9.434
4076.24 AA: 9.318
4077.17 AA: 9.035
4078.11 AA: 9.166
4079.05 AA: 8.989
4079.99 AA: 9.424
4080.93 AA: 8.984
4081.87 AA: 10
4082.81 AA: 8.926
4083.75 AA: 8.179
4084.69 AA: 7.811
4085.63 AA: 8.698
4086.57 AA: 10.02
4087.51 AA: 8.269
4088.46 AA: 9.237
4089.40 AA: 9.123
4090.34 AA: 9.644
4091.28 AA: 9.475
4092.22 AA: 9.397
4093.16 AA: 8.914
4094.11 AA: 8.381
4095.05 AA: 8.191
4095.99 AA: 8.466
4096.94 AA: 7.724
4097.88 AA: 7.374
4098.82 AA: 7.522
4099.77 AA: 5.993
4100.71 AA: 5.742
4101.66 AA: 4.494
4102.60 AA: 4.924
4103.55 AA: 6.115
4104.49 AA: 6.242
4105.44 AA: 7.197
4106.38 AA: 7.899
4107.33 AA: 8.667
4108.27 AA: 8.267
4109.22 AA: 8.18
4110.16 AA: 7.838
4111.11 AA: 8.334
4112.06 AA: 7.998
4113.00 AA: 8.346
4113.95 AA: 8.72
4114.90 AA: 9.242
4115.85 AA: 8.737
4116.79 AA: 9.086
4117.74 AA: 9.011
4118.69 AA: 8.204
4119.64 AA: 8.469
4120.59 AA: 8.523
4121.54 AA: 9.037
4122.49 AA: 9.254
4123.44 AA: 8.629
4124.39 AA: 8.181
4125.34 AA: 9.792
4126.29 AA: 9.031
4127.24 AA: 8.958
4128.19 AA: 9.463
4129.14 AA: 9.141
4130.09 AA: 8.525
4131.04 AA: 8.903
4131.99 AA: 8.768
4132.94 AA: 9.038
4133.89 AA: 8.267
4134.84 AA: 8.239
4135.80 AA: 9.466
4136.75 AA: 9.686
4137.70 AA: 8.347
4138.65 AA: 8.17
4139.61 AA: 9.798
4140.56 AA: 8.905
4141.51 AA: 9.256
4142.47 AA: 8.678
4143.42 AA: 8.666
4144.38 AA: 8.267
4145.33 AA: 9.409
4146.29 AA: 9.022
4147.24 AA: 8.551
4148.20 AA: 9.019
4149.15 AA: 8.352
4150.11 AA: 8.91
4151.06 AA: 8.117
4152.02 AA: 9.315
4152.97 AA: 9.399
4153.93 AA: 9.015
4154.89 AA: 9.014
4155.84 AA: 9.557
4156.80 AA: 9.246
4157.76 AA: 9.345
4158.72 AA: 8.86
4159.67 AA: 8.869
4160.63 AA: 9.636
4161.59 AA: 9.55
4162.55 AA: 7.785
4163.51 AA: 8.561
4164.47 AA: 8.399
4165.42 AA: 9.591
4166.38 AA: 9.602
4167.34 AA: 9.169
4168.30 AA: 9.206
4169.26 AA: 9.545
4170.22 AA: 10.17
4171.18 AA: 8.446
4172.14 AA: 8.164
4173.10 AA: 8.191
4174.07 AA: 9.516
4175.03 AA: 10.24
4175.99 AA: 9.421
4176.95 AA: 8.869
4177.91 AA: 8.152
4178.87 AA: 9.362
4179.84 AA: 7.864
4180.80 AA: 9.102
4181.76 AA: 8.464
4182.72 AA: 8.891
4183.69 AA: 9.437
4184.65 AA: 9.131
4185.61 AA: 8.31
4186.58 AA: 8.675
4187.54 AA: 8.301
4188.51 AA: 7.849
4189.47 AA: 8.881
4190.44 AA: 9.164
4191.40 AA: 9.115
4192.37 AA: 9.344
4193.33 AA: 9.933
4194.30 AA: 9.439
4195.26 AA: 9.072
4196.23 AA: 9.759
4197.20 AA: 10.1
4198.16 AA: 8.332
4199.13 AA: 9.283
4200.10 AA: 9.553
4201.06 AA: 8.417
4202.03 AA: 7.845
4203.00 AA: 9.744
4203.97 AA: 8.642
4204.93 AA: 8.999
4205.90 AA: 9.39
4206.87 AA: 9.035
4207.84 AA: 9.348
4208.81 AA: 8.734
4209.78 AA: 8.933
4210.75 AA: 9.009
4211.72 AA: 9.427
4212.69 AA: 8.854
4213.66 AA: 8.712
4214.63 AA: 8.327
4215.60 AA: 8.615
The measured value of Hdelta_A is 3.69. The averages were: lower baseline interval 8.96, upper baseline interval 8.94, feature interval 8.1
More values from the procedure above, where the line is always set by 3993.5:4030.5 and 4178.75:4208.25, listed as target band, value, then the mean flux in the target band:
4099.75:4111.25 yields 2.7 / 6.91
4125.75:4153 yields 0.4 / 8.88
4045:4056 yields 0.2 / 8.88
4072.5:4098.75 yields 0.6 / 8.83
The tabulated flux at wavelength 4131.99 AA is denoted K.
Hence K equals 8.768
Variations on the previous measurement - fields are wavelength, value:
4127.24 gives 8.958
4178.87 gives 9.362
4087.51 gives 8.269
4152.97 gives 9.399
